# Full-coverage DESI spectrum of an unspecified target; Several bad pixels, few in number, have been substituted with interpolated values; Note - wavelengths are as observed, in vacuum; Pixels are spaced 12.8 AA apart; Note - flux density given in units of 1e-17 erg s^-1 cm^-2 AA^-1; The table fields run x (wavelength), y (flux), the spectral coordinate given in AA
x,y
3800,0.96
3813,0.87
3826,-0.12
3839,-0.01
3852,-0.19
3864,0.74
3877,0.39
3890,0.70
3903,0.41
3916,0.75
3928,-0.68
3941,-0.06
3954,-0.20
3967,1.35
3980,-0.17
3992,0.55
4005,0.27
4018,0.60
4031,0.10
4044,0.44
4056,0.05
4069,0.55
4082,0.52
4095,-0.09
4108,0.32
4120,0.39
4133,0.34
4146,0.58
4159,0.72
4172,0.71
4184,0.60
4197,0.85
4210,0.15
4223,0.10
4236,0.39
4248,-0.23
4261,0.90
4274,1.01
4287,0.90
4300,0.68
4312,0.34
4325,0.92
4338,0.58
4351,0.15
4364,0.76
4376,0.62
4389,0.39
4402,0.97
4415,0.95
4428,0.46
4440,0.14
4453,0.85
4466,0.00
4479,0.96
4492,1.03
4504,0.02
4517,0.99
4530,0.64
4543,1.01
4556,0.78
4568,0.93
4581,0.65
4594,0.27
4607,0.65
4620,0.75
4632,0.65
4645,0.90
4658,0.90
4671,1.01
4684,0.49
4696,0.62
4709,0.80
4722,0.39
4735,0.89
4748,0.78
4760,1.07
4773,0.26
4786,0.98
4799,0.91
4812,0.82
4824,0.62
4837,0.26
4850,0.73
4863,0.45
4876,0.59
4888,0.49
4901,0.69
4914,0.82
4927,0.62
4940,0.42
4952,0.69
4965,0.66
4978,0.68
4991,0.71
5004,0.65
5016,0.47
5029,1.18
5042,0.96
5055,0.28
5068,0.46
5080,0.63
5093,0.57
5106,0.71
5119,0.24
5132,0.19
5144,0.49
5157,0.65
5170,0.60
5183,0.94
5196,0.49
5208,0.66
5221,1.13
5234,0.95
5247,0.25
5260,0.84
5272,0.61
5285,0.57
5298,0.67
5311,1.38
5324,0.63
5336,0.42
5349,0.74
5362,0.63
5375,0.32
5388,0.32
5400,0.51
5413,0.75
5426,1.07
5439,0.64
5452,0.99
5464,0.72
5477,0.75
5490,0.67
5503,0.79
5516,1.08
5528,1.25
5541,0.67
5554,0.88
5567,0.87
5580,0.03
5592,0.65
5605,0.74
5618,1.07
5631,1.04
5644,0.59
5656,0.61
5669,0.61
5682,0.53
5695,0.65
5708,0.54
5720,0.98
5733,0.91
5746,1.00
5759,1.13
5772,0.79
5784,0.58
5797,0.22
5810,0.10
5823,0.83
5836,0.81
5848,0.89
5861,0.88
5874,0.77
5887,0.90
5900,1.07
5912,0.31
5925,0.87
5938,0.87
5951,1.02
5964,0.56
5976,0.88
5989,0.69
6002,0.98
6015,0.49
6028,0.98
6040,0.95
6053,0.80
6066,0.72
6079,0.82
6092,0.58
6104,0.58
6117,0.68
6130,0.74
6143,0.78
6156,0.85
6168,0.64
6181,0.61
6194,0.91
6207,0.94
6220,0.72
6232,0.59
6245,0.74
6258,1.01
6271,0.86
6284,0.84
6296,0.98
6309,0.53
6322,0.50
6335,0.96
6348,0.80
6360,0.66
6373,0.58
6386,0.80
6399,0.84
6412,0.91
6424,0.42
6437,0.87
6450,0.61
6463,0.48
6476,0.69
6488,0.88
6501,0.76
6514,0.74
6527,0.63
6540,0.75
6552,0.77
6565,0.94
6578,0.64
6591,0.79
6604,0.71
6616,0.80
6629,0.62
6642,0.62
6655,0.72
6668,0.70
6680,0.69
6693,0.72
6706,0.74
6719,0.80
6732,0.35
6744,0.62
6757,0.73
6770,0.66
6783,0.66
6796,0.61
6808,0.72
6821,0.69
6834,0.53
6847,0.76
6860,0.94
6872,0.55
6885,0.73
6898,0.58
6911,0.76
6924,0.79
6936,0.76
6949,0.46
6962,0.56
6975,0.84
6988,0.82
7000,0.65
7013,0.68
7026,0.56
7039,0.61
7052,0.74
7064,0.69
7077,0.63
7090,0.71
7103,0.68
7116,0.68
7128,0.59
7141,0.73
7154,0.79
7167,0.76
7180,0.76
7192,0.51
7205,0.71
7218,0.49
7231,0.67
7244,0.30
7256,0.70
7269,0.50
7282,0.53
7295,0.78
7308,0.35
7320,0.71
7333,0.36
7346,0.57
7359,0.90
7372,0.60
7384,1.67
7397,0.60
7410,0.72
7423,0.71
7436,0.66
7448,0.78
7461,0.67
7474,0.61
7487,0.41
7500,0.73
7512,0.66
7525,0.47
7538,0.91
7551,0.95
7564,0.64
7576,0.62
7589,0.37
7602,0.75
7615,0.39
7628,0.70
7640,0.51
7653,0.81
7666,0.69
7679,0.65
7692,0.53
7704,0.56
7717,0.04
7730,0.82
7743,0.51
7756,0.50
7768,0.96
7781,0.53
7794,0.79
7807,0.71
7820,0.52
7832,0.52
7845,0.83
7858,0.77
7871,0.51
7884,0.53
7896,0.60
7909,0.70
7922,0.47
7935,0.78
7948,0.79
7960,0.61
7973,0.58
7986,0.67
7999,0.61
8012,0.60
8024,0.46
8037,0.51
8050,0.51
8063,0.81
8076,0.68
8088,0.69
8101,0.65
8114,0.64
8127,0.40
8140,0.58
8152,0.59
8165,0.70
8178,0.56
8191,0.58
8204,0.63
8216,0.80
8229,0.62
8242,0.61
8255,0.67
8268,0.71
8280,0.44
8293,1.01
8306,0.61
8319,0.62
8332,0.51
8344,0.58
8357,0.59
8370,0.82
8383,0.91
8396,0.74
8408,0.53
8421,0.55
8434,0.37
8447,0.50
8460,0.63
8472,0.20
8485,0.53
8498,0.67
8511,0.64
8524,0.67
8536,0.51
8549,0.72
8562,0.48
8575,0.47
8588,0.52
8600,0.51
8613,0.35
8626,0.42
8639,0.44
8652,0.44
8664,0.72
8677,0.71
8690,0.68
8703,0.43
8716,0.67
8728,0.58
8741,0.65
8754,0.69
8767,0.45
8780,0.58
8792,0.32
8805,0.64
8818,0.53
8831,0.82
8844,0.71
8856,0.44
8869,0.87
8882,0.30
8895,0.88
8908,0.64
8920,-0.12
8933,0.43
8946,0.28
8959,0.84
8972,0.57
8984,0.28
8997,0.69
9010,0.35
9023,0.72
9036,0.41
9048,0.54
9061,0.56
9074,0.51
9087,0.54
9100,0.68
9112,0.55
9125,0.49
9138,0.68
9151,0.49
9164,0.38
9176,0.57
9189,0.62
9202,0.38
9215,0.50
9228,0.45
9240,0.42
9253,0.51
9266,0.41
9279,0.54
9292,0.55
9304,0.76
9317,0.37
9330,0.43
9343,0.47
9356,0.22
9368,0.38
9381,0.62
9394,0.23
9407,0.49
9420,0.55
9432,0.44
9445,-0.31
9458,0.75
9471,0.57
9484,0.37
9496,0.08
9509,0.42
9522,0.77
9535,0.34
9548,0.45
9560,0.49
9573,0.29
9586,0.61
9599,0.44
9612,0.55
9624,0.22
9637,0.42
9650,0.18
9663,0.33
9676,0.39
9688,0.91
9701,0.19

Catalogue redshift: 0.12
